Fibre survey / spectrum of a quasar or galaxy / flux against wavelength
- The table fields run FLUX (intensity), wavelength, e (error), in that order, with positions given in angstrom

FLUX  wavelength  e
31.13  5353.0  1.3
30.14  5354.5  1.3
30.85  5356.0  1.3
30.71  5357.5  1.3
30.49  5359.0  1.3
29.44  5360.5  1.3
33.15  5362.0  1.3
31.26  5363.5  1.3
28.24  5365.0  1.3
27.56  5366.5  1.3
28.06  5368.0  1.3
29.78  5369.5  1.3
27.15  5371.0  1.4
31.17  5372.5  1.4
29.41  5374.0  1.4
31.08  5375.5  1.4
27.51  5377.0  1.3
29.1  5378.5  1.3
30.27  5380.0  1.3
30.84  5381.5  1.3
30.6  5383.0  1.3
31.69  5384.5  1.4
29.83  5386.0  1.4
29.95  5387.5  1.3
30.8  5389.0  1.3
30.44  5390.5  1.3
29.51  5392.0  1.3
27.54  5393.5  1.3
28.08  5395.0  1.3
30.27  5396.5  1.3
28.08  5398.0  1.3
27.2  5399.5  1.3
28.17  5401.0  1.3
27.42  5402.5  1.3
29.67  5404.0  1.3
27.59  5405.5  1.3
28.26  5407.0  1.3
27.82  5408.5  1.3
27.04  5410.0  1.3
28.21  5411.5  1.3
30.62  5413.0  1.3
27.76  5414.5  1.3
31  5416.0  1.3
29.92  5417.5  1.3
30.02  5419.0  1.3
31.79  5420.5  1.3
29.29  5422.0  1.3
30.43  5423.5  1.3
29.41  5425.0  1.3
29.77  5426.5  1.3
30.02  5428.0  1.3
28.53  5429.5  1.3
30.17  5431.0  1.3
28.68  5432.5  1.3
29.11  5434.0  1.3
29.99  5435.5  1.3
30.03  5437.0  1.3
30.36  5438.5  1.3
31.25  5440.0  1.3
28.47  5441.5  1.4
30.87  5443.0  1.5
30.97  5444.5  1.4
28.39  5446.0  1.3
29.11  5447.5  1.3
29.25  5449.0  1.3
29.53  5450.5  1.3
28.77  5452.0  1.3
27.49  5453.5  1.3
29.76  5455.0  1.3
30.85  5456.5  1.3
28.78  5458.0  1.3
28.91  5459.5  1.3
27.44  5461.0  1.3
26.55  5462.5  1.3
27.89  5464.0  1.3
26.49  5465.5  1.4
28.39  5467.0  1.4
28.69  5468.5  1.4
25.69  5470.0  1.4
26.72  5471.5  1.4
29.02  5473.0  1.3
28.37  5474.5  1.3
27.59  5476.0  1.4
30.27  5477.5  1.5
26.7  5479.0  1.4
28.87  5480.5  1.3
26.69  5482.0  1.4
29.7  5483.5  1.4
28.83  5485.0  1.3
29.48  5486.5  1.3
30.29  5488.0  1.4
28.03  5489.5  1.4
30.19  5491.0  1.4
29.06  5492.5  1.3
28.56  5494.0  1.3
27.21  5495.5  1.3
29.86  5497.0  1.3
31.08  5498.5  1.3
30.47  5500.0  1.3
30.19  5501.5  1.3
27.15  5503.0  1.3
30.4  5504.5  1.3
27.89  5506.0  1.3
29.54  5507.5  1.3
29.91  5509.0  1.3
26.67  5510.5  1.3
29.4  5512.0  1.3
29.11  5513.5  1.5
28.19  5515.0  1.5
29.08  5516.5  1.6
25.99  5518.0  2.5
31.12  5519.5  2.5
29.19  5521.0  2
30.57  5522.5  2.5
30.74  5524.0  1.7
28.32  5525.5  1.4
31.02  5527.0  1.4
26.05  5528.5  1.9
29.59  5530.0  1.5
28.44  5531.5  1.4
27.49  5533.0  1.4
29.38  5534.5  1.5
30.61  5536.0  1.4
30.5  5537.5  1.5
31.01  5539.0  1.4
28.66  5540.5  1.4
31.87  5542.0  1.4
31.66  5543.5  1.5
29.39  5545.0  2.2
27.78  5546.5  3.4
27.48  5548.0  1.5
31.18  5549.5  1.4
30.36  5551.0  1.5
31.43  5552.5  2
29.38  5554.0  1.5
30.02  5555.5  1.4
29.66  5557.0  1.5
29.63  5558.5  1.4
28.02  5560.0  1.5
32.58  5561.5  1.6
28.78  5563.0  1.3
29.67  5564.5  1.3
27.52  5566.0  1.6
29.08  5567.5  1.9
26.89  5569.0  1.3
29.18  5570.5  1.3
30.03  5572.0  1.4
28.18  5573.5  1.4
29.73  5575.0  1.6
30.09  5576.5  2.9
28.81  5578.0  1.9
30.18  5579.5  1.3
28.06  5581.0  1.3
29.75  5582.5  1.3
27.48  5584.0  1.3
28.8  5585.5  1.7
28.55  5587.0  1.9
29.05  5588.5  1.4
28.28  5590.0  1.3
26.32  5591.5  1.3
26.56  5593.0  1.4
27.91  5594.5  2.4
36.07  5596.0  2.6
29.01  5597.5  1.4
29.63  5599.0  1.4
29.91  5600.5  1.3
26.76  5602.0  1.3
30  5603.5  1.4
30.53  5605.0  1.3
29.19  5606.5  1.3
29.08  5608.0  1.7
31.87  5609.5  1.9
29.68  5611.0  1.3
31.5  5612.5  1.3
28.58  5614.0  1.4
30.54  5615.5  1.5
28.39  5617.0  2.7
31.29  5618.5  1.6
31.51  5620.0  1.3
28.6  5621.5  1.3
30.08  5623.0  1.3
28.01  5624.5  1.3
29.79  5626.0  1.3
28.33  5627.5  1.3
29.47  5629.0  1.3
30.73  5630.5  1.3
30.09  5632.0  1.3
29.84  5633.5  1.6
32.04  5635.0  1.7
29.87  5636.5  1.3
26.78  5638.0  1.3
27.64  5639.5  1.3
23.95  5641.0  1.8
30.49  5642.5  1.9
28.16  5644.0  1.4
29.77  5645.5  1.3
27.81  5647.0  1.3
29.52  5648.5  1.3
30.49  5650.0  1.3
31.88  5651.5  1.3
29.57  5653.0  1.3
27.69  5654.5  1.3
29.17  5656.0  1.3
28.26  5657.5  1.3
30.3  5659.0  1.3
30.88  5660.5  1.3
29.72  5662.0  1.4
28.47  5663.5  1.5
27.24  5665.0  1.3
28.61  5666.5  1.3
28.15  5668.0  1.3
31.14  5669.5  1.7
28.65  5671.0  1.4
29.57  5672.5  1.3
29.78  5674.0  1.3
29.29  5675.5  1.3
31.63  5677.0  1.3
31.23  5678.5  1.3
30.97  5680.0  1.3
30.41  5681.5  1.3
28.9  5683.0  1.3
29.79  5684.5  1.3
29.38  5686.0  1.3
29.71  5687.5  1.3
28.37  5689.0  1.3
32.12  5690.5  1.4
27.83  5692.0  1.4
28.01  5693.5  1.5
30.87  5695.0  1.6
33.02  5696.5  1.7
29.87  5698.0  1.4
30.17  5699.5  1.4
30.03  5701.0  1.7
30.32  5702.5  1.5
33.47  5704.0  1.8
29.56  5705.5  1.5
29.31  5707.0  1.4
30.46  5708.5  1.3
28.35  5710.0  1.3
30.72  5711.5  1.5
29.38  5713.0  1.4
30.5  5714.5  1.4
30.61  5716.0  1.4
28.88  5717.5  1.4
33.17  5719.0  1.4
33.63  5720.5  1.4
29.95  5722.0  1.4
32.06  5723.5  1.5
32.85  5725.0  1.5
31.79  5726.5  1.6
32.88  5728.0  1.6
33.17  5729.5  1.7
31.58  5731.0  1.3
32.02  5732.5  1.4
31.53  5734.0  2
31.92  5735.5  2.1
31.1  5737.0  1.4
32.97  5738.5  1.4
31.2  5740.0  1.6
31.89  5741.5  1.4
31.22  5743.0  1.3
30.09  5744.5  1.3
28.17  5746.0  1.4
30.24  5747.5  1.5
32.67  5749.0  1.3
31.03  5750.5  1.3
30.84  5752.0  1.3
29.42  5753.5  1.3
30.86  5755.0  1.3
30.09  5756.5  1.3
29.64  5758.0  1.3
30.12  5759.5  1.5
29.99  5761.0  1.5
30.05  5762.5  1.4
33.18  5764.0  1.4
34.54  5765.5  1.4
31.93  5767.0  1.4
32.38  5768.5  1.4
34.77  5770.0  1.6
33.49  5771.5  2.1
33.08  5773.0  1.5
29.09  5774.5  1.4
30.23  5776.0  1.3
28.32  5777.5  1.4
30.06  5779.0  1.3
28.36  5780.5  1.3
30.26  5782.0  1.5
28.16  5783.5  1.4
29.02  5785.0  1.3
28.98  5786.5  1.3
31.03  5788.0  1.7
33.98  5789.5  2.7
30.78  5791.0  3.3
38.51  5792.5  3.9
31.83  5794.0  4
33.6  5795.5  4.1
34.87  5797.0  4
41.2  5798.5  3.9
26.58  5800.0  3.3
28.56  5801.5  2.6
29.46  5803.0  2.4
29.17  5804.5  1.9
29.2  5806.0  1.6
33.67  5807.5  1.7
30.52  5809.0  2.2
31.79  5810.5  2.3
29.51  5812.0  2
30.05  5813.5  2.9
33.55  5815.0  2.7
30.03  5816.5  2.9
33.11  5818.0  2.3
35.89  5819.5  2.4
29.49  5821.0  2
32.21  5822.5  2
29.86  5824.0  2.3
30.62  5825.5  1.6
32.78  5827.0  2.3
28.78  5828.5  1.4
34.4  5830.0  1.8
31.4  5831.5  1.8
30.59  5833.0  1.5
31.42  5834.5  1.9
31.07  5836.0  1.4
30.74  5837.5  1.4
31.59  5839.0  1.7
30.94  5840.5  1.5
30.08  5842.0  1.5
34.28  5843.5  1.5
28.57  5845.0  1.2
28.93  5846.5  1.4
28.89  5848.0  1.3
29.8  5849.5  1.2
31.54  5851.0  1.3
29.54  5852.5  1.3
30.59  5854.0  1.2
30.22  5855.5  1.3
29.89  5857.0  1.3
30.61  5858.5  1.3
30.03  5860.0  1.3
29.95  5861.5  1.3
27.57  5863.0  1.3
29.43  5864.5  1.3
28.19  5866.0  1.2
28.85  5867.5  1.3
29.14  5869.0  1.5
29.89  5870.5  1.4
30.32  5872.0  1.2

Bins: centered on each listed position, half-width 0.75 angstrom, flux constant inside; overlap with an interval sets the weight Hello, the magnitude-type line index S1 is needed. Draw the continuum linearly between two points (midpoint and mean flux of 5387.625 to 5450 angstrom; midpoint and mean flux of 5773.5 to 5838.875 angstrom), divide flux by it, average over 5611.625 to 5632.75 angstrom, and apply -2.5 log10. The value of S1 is 0.020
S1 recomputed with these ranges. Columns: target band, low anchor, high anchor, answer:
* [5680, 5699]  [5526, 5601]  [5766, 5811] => 0.022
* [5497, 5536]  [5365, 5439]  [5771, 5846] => 0.027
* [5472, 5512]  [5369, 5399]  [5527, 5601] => 0.019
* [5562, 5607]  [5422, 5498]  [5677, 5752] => 0.031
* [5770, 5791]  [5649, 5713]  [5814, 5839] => 0.020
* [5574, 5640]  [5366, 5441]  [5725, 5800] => 0.043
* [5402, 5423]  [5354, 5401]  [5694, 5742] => 0.028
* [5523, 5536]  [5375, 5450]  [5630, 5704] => 0.018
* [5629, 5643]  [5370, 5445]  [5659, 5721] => 0.033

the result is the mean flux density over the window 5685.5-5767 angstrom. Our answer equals 30.9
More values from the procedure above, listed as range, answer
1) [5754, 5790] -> 30.9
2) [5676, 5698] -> 30.1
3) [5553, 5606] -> 29.2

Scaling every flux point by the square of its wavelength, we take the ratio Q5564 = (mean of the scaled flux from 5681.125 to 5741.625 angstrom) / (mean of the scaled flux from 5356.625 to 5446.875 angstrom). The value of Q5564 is 1.17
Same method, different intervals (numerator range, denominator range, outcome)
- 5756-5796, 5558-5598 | 1.16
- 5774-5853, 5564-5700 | 1.13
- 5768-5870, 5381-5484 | 1.22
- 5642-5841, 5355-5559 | 1.17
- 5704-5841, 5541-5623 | 1.13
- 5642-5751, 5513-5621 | 1.08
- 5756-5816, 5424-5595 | 1.19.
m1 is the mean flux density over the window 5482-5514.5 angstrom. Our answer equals 29.1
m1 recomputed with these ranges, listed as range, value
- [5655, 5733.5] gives 30.3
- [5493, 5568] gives 29.4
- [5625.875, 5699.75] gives 29.5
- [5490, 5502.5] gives 29.5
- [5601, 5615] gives 29.7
